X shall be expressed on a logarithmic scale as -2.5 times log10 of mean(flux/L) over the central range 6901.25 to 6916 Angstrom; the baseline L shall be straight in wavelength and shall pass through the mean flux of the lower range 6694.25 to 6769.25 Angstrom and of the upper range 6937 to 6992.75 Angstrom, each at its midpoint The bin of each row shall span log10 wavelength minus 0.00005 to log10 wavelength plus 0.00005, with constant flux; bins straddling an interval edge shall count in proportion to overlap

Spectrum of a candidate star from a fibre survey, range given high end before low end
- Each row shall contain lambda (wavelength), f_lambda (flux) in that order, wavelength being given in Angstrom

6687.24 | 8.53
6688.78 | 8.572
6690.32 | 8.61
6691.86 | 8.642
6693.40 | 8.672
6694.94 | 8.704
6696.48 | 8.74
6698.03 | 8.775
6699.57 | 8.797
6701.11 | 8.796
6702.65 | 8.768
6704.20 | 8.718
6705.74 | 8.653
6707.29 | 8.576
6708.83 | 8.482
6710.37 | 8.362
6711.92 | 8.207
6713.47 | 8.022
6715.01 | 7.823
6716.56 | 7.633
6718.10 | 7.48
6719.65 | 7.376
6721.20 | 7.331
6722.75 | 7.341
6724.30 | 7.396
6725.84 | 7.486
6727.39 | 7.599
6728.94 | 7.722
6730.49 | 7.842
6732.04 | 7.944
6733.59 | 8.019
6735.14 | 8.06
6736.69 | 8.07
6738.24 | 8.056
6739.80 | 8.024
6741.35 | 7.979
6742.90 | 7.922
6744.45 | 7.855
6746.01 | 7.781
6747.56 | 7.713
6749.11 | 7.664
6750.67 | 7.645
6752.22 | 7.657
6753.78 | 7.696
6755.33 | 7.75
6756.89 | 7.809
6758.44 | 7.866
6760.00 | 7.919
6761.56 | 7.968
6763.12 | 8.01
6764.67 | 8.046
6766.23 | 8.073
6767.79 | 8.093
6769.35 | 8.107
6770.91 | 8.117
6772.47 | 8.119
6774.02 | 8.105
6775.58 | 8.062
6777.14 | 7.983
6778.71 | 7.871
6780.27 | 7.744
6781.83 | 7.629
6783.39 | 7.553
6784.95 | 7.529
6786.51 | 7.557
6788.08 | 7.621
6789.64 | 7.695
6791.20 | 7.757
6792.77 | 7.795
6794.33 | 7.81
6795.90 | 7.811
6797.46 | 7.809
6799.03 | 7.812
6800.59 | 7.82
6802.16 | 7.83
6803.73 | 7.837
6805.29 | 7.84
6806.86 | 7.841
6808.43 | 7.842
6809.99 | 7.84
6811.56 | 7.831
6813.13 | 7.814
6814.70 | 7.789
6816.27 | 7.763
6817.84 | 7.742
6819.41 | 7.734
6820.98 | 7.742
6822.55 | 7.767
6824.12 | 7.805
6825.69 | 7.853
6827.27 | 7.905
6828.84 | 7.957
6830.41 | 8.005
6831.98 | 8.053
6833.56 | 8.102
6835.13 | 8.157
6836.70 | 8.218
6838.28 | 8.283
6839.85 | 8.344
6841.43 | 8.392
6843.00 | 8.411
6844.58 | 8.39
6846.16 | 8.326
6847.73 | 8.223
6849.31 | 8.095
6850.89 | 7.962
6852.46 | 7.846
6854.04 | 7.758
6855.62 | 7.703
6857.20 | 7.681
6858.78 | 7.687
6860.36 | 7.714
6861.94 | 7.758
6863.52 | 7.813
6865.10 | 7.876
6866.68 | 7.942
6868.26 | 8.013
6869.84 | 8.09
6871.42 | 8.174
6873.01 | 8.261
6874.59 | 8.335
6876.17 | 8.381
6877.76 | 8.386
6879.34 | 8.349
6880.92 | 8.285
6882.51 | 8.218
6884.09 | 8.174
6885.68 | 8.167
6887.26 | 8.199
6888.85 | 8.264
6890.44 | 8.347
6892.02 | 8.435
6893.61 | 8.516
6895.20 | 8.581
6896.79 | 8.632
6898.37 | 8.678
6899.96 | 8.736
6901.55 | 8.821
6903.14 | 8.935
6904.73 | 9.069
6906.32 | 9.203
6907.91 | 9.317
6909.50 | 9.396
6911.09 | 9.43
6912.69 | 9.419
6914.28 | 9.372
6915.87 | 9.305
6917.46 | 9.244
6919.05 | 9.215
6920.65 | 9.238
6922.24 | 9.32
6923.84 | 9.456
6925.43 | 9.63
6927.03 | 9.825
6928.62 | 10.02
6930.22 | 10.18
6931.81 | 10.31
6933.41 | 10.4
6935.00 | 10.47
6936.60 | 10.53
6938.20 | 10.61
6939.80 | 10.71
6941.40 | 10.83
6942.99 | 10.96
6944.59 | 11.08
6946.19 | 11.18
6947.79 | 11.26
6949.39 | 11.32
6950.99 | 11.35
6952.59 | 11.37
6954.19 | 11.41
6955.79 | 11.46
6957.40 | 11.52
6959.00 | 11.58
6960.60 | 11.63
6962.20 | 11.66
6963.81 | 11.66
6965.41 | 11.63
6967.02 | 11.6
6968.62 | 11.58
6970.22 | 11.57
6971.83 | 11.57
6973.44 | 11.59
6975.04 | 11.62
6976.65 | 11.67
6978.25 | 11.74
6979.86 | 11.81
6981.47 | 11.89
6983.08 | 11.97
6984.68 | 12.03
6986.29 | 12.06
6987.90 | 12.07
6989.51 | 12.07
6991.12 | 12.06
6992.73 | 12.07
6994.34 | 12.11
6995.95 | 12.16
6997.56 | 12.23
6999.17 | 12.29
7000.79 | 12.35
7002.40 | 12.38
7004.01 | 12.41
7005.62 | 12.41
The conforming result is 0.16 mag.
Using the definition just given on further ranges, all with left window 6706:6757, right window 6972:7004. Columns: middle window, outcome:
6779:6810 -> 0.145 mag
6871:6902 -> 0.228 mag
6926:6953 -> 0.051 mag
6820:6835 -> 0.186 mag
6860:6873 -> 0.253 mag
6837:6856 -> 0.189 mag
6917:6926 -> 0.170 mag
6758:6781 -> 0.059 mag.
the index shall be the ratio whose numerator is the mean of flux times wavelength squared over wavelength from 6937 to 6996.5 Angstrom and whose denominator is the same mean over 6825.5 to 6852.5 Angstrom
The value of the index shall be 1.5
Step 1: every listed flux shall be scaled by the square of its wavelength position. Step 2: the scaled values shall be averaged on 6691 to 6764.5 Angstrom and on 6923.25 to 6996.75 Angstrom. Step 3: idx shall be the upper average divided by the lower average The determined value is 1.5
